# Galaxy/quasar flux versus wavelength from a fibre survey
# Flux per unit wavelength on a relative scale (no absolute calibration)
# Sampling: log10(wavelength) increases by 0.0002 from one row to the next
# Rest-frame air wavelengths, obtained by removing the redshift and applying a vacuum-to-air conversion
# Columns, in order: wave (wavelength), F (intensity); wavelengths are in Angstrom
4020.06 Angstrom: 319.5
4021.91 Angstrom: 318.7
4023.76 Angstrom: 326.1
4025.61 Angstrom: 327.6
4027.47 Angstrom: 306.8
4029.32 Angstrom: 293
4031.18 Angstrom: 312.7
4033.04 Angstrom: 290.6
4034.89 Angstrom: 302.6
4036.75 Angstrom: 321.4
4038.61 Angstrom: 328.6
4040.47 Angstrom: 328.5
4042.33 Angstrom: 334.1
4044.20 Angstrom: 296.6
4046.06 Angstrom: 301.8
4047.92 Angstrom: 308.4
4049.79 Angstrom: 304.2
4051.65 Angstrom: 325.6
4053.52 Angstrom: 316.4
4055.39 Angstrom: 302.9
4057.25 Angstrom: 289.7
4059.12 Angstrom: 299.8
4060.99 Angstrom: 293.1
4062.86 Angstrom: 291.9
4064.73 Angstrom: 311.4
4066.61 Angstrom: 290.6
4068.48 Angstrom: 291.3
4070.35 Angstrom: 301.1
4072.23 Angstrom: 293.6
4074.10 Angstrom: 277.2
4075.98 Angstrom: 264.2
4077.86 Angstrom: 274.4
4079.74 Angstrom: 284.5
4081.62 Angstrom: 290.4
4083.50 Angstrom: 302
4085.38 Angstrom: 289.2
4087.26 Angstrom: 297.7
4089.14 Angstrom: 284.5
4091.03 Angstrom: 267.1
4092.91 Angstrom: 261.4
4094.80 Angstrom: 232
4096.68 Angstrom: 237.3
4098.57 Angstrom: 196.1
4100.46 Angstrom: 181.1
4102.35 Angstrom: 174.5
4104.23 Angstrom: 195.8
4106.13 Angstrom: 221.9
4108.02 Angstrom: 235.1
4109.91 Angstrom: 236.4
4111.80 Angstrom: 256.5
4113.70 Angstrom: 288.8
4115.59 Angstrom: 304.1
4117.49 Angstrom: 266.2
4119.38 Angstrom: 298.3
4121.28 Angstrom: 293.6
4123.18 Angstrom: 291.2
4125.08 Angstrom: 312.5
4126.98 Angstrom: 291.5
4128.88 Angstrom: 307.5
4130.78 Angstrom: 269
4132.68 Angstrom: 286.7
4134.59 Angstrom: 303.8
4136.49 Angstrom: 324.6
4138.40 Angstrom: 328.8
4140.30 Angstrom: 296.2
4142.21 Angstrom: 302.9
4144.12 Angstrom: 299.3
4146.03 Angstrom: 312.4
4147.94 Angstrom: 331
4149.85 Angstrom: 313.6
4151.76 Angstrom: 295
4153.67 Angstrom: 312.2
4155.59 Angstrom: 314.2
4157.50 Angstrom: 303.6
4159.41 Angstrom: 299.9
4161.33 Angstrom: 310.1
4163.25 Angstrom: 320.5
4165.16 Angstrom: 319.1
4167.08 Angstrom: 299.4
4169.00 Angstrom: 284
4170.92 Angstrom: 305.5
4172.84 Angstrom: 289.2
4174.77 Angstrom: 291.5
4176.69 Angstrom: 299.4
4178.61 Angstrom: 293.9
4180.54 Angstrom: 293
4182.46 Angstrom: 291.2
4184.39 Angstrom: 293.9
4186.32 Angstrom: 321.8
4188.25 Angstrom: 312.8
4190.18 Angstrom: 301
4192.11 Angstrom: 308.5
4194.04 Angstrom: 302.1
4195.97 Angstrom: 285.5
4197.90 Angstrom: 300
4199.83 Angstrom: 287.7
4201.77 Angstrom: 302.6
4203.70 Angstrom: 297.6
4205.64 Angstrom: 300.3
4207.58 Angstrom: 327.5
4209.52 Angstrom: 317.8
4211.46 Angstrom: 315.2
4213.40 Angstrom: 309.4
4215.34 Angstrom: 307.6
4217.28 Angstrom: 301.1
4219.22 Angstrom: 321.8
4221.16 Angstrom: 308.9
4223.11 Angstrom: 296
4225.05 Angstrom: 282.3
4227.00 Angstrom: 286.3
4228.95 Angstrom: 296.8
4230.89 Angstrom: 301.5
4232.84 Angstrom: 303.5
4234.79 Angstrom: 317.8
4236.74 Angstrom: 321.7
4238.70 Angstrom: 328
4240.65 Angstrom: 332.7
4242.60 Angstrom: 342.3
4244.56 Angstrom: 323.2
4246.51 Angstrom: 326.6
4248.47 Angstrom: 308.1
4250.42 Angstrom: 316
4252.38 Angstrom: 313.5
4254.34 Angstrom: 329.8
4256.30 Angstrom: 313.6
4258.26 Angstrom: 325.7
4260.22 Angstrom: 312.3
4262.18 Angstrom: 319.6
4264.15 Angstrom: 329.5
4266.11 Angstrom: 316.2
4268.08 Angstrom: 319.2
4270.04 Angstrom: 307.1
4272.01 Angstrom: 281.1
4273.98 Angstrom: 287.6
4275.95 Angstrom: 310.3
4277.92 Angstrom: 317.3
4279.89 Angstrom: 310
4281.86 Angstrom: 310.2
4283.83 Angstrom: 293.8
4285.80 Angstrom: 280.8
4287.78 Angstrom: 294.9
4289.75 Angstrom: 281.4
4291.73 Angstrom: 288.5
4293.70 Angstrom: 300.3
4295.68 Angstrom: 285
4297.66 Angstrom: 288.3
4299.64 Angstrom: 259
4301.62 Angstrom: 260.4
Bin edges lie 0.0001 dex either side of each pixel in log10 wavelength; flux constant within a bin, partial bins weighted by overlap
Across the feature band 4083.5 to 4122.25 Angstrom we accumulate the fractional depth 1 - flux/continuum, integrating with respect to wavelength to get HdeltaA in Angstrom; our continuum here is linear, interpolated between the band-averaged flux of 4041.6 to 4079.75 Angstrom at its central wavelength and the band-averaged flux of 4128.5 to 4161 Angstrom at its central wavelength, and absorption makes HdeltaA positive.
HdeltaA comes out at 6.4 Angstrom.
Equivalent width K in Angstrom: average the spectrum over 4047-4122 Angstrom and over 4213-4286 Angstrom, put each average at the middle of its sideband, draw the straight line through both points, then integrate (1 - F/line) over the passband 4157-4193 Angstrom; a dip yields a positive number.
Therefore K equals -0.99 Angstrom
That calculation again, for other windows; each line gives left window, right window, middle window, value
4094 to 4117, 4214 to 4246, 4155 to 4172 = -2.4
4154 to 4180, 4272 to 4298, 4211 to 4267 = -3.0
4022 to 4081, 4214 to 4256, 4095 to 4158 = 6.0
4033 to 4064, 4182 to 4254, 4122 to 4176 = 0.8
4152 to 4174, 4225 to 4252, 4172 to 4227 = 1.3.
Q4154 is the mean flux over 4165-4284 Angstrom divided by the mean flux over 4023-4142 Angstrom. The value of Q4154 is 1.08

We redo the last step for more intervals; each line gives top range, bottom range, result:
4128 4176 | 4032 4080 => 1.01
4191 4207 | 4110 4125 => 1.05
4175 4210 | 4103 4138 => 1.09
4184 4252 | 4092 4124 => 1.26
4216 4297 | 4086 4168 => 1.10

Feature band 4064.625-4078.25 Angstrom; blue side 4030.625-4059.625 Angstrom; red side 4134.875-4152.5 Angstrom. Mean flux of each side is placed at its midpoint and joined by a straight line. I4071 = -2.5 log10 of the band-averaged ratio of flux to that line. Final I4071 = 0.09 mag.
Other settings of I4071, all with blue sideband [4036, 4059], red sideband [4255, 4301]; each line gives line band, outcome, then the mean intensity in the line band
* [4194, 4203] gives 0.04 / 295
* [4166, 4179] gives 0.04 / 295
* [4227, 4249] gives -0.05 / 317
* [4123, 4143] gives 0.02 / 302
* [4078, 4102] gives 0.20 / 259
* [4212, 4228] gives 0.01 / 302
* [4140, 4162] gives 0.00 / 308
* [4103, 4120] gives 0.22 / 254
